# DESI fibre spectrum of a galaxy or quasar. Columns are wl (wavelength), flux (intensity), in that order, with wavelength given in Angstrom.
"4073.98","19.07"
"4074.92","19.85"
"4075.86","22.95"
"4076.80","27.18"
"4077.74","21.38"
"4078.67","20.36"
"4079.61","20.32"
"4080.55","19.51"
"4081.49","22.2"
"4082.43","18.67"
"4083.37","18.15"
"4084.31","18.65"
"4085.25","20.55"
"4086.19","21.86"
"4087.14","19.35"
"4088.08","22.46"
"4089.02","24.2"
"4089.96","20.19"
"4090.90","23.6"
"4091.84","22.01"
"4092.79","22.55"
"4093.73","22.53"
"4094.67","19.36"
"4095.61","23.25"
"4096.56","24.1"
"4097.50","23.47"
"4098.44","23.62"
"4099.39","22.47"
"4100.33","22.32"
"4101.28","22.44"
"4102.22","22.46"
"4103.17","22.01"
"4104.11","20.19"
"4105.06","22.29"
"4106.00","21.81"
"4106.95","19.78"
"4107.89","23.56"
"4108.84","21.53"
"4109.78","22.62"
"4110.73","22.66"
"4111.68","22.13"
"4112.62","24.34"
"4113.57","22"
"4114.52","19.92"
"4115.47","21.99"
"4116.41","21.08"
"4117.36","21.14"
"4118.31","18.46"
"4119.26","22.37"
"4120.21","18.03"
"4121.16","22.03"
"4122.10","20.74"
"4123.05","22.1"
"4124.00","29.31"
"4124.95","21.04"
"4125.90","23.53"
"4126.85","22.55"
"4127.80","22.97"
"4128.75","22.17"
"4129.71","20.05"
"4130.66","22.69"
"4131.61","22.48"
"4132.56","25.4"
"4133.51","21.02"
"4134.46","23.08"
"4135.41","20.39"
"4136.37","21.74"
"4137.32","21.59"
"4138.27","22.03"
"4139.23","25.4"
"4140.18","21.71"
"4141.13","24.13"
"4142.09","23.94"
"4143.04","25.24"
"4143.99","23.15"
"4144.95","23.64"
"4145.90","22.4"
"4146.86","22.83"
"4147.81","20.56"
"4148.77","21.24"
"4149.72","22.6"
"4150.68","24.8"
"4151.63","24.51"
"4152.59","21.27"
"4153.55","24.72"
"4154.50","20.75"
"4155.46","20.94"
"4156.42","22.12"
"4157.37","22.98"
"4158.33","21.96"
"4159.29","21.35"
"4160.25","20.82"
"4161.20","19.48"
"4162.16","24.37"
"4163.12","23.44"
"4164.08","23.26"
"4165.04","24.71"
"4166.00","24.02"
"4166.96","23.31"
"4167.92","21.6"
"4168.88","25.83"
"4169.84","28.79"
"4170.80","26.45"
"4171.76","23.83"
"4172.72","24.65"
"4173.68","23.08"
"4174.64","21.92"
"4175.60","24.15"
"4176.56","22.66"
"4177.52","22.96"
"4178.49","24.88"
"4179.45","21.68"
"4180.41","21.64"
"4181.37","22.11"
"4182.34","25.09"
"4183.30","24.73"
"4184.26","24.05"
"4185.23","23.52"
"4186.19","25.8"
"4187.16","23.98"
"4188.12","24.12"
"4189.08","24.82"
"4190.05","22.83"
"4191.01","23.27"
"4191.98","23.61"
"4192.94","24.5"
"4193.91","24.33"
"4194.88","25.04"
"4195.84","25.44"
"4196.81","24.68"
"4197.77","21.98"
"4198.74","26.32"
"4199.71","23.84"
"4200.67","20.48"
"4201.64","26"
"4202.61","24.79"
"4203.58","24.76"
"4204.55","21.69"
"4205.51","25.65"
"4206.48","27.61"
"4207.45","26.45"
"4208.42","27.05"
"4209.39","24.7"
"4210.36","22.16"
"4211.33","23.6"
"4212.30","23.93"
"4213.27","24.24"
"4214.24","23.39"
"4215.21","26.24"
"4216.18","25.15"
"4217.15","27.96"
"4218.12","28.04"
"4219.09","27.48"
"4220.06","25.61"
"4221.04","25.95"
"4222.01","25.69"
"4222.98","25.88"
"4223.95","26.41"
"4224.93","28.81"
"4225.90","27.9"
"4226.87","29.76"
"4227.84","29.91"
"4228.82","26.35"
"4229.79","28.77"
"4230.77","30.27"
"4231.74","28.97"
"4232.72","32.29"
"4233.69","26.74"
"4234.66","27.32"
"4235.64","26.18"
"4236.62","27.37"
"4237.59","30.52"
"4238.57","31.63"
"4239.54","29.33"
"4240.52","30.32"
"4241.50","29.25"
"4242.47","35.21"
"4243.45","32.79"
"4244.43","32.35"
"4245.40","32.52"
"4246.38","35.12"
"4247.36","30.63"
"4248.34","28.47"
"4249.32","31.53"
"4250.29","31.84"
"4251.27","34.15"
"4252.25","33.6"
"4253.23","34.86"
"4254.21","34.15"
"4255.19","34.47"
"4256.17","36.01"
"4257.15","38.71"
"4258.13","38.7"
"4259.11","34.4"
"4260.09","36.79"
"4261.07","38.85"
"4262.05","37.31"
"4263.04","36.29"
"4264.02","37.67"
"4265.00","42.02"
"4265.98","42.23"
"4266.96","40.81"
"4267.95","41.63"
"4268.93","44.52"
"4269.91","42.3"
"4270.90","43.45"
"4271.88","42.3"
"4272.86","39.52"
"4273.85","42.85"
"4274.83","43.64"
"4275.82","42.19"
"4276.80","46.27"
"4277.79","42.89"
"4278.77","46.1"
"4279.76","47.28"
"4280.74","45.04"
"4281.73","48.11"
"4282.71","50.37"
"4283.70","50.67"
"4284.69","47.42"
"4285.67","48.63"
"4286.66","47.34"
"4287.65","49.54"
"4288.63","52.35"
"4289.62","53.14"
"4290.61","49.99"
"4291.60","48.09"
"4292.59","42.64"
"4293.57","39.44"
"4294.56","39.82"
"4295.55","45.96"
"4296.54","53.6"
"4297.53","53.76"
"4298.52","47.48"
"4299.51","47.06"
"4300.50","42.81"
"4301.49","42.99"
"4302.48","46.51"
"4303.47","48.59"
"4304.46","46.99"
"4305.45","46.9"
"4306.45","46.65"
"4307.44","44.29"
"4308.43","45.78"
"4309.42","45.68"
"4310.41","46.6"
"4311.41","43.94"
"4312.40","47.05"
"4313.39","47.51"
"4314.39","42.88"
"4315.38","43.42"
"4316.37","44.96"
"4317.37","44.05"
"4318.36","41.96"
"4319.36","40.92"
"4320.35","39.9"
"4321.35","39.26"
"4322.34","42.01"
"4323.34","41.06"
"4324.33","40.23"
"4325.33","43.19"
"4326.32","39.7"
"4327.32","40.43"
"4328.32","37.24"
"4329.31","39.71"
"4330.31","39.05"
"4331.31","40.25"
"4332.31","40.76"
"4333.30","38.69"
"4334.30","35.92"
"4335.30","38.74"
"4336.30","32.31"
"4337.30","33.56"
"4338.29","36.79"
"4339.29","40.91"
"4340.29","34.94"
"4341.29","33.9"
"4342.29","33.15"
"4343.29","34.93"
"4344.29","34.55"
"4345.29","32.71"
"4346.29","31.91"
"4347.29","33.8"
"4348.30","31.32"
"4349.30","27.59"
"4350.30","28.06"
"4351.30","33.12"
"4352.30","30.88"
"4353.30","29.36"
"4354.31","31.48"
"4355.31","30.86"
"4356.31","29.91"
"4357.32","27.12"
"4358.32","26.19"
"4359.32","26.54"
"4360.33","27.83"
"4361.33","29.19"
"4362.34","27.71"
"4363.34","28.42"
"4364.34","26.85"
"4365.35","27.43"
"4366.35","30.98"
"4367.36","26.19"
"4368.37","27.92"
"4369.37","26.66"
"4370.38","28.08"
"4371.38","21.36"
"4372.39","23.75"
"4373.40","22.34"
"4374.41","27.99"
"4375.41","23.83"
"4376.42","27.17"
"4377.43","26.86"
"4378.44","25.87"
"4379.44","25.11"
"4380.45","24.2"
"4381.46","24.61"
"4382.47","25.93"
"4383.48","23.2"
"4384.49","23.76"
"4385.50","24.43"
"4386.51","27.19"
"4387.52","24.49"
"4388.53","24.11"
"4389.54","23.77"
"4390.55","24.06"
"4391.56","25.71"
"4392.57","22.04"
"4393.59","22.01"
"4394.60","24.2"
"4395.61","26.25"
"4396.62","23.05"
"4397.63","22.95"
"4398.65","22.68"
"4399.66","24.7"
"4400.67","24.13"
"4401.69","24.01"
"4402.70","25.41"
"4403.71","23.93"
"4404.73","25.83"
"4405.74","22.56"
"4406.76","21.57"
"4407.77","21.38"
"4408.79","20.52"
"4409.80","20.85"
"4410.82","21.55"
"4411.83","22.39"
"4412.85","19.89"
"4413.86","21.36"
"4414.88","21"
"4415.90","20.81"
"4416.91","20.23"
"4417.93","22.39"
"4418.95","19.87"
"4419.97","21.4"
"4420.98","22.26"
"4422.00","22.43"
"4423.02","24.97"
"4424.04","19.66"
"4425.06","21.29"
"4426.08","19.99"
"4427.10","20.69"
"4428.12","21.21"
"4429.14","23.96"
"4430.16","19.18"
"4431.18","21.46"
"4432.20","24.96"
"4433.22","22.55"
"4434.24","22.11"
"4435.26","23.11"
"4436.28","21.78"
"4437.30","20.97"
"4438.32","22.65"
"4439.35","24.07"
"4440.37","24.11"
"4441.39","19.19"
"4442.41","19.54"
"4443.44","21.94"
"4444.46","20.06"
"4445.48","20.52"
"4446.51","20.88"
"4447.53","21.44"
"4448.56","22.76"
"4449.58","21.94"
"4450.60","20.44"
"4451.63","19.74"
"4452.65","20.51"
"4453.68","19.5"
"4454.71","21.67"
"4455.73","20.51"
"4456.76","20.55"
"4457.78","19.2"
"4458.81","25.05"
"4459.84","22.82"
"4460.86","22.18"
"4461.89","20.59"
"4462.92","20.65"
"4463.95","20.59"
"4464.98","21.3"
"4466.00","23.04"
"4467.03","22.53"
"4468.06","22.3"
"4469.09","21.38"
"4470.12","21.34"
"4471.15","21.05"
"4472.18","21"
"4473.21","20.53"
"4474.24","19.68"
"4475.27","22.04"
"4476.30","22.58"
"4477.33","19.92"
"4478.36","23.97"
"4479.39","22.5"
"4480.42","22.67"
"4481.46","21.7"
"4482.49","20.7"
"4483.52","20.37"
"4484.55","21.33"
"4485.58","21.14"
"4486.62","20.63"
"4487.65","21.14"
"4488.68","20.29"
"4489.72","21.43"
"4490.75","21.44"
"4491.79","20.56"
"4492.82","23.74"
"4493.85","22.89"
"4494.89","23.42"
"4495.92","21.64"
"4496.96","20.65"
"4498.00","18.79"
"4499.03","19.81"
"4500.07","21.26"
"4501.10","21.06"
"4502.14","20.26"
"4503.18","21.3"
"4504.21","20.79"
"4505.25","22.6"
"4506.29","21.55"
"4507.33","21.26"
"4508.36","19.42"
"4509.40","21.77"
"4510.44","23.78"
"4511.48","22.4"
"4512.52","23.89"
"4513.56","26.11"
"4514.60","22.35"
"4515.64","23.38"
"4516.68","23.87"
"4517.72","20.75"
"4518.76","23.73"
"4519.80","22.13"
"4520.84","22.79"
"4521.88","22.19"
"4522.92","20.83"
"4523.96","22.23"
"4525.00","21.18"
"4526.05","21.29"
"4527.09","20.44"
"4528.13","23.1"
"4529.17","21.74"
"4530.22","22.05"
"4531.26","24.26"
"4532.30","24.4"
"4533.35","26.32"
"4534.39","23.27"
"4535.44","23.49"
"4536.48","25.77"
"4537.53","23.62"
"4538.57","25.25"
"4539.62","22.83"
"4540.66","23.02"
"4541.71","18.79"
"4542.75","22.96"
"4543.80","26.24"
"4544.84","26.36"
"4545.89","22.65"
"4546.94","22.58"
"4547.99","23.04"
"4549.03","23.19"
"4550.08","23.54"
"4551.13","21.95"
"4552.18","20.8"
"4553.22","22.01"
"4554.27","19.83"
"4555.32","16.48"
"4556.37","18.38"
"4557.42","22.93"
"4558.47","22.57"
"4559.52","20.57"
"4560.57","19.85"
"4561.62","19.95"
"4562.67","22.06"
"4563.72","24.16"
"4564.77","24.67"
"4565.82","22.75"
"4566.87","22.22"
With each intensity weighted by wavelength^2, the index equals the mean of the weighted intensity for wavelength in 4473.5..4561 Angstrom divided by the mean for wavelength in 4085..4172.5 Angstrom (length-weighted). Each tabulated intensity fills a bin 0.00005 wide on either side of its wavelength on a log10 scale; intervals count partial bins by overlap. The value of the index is 1.17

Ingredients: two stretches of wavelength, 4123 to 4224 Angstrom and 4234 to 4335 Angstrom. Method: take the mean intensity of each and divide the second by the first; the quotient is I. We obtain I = 1.72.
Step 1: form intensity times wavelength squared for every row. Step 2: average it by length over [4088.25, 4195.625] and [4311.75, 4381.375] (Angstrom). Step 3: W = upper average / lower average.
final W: 1.6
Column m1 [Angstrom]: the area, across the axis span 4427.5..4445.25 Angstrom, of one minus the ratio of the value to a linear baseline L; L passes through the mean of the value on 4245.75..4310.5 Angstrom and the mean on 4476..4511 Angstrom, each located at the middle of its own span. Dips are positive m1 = 3.38 Angstrom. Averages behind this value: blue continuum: 42.7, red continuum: 21.4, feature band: 21.9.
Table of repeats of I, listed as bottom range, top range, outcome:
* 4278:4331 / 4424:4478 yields 0.47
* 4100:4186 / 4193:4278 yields 1.37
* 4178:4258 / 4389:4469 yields 0.80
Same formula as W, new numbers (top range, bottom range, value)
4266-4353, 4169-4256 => 1.64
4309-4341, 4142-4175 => 1.90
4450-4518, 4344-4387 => 0.82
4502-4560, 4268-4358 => 0.60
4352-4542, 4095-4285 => 0.93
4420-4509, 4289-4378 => 0.62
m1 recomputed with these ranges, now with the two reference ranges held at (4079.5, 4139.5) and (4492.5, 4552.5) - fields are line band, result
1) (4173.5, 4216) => -4.0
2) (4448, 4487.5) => 1.9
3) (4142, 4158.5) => -0.6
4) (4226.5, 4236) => -2.8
